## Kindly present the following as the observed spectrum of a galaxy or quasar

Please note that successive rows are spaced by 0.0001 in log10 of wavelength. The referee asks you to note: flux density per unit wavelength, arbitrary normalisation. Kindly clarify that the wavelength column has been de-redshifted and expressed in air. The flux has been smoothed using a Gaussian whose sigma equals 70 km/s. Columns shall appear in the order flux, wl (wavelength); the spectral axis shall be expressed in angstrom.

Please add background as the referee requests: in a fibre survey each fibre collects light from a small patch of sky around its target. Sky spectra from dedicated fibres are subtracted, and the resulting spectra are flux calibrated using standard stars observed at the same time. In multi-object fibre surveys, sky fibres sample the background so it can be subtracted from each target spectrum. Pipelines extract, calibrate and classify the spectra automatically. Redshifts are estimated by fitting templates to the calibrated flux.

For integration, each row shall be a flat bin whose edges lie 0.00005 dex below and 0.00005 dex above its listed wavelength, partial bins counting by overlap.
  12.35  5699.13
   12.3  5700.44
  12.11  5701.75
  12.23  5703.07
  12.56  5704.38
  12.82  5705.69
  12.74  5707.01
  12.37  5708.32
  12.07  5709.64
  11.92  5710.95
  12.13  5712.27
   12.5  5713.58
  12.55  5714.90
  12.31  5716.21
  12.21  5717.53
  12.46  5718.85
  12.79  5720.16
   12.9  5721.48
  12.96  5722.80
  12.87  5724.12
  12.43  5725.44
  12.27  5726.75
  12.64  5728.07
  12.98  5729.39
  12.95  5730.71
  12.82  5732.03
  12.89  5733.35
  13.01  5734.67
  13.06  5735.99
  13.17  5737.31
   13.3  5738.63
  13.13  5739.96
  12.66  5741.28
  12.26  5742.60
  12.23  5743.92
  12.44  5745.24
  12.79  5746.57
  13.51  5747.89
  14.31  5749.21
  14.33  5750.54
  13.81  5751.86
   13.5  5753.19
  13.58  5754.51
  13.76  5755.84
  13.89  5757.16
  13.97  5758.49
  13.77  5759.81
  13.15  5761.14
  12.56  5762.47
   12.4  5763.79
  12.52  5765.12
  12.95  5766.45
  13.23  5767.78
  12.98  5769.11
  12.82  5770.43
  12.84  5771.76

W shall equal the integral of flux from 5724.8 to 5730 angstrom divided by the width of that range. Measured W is 12.6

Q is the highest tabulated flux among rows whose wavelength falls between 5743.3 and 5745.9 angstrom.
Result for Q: 12.44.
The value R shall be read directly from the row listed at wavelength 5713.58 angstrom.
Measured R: 12.5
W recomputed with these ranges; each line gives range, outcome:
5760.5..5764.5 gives 12.7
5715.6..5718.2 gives 12.2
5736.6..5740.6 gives 13.2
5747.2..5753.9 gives 13.9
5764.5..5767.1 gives 12.7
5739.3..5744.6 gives 12.6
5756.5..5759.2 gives 14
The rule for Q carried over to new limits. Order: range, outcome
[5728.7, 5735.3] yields 13.01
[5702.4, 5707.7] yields 12.82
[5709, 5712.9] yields 12.13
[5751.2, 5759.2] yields 13.97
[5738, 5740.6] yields 13.3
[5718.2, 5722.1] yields 12.9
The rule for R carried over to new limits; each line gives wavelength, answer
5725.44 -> 12.43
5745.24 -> 12.44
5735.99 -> 13.06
